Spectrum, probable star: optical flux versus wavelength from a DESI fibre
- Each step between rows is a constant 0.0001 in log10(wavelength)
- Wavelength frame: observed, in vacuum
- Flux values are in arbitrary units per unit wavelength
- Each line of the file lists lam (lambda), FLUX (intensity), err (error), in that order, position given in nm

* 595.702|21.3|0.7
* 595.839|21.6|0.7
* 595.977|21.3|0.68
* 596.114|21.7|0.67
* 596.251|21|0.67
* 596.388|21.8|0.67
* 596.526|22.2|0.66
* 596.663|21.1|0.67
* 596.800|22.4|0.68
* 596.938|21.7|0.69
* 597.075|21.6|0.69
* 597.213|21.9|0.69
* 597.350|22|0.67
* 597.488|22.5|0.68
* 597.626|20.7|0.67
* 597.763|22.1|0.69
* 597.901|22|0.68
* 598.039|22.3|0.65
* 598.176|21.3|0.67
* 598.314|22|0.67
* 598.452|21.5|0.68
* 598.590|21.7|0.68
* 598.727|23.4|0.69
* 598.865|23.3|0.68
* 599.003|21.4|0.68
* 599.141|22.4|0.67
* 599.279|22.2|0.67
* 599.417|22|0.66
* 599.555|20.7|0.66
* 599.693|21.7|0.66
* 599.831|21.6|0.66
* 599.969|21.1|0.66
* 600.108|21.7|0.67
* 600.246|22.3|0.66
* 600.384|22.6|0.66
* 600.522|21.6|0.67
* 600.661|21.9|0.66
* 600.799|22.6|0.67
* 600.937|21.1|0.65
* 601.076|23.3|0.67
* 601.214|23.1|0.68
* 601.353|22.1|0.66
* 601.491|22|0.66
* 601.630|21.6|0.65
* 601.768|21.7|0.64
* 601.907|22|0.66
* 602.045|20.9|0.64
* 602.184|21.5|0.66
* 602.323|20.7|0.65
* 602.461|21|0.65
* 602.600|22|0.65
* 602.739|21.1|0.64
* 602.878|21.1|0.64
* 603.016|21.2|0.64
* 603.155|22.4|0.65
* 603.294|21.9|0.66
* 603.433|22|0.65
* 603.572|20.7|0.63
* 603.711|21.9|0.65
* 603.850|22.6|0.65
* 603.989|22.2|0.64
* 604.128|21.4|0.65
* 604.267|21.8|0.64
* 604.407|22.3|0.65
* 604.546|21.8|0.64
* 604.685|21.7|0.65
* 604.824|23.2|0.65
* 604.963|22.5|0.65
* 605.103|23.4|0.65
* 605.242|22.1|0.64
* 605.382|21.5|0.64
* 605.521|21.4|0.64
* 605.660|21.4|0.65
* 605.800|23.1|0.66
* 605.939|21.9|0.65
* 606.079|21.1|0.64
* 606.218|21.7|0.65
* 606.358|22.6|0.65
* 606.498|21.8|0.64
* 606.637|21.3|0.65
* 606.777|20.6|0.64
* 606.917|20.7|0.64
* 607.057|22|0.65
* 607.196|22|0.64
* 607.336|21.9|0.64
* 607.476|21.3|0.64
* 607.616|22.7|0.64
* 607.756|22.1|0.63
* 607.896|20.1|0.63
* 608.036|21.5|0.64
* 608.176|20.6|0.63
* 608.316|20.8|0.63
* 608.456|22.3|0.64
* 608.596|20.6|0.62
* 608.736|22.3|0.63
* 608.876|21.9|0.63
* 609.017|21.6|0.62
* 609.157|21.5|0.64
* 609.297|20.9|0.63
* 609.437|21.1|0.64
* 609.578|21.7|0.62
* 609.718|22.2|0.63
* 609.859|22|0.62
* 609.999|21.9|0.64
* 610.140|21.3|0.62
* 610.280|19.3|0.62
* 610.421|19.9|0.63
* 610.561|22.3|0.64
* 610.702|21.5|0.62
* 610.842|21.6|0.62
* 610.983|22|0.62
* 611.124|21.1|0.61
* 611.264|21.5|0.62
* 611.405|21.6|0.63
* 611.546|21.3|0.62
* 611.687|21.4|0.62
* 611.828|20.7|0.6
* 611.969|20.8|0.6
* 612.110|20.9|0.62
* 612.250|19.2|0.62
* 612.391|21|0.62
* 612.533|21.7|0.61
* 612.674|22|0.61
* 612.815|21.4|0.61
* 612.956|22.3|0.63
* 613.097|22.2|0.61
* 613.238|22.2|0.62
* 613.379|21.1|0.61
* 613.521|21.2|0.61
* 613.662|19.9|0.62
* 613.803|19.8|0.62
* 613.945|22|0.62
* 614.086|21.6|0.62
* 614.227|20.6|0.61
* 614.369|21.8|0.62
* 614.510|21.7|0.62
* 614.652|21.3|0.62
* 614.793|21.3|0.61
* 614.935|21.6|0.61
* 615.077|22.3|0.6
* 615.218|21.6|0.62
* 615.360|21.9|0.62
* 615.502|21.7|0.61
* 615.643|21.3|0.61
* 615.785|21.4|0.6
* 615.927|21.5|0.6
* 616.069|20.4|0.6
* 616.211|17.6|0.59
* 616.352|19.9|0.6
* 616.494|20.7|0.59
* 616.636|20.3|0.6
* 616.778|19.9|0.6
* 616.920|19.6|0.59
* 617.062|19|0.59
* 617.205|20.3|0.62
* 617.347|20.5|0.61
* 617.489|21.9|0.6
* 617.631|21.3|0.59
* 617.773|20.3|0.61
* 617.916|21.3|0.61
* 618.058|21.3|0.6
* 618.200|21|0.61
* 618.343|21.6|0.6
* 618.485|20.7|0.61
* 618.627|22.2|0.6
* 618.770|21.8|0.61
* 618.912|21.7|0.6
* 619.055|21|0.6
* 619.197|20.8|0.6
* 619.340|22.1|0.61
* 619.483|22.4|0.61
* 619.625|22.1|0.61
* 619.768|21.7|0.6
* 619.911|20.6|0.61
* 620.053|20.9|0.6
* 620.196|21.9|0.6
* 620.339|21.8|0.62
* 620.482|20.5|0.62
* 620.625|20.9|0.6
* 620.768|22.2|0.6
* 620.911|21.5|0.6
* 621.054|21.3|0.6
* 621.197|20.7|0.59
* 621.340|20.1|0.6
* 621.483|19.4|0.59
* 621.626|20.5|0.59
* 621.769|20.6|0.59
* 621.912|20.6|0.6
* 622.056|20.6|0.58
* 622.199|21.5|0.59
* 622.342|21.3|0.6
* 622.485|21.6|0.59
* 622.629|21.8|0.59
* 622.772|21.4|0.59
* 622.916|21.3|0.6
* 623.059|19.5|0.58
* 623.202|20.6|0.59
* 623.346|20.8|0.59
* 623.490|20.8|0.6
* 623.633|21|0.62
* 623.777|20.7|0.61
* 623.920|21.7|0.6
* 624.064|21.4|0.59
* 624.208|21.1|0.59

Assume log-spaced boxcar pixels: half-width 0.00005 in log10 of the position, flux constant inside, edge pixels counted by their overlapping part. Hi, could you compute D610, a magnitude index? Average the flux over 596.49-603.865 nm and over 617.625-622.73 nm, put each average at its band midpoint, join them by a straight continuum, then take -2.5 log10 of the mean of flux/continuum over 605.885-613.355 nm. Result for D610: 0.006 mag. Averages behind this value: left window 21.8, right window 21.2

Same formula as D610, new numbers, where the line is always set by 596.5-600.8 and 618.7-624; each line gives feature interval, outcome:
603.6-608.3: -0.007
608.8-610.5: 0.013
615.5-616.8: 0.045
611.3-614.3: 0.012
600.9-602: -0.015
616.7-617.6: 0.054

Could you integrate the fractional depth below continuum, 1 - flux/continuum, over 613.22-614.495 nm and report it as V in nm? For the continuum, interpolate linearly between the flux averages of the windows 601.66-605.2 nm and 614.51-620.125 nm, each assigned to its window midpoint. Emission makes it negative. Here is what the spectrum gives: 0.008 nm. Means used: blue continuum 21.8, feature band 21.1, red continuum 21.1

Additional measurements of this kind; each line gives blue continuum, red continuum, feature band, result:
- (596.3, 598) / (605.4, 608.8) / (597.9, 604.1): -0.03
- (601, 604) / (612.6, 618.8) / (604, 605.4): -0.04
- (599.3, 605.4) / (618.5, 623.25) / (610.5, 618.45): 0.12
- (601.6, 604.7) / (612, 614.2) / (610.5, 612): -0.01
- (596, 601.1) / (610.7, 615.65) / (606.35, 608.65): 0.01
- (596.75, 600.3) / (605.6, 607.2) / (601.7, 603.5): 0.02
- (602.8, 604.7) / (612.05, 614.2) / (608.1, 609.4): 0.01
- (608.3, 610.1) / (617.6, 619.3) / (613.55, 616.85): 0.07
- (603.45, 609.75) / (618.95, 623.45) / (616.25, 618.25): 0.07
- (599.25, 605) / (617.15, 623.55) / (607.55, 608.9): 0.01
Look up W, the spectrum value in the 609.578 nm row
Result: 21.7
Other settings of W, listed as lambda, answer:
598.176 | 21.3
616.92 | 19.6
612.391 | 21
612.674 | 22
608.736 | 22.3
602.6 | 22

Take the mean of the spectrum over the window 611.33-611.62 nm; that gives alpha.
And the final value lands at 21.4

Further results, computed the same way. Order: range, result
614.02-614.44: 21.3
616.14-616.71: 19.7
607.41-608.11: 21.5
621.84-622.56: 21.1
